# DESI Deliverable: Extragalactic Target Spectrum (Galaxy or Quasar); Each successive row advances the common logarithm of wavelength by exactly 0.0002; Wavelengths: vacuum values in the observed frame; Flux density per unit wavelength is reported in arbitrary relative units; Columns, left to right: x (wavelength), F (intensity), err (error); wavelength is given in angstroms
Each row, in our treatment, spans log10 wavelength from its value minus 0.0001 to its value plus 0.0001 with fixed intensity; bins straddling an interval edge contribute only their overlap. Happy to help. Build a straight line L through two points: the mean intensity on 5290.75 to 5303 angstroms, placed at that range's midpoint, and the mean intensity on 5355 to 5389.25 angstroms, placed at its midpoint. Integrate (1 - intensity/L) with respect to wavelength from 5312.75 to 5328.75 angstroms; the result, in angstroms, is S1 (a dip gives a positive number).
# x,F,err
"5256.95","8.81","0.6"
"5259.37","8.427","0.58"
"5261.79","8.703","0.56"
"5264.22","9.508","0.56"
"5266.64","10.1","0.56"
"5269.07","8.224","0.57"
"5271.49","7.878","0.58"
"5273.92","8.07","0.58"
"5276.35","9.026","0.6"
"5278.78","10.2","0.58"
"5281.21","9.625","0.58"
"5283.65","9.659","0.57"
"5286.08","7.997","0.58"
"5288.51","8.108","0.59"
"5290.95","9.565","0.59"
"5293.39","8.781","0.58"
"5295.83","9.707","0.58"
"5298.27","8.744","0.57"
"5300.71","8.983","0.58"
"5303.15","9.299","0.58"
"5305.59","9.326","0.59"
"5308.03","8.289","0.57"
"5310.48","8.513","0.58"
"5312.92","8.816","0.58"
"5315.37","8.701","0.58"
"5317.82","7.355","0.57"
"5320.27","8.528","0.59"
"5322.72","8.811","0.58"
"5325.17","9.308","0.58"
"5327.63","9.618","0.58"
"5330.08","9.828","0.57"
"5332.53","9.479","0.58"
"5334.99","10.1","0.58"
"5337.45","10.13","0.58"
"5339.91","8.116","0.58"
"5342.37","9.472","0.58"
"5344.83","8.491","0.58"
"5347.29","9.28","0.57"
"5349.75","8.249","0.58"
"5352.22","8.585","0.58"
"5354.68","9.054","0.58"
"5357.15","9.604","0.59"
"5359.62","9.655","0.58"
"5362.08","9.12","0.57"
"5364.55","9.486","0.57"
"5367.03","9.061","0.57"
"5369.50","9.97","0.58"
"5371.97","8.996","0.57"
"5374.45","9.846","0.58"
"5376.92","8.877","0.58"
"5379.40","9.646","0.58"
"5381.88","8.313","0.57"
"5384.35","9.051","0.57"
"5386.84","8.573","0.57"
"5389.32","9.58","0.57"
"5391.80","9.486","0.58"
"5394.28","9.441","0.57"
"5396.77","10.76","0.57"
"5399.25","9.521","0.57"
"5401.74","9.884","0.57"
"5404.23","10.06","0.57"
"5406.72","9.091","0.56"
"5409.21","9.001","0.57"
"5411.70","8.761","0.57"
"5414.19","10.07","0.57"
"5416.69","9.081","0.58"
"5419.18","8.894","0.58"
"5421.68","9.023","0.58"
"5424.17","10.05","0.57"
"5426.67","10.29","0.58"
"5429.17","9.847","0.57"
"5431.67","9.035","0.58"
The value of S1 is 0.8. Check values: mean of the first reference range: 9.13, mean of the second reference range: 9.25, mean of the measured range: 8.72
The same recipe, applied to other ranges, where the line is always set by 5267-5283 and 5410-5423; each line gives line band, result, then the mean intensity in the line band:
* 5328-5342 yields -0.77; 9.53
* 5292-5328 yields 0.61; 8.84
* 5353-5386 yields -0.63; 9.26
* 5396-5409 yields -0.87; 9.76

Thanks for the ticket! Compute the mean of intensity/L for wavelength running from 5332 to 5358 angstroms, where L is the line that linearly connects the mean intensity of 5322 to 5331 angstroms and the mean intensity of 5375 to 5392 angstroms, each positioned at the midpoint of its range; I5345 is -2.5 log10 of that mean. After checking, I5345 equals 0.02 mag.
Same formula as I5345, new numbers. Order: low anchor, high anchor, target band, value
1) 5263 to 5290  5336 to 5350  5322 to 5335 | -0.057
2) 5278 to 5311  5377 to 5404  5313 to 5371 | 0.013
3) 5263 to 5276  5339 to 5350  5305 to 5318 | 0.029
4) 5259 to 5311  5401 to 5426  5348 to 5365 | 0.013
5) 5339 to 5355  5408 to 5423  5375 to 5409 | -0.046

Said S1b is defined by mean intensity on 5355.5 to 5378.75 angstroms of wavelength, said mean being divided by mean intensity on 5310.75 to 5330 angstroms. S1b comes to 1.07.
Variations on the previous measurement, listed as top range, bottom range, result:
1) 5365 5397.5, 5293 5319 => 1.06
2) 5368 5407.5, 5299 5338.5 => 1.04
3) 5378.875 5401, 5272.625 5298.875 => 1.04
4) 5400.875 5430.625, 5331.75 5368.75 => 1.03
